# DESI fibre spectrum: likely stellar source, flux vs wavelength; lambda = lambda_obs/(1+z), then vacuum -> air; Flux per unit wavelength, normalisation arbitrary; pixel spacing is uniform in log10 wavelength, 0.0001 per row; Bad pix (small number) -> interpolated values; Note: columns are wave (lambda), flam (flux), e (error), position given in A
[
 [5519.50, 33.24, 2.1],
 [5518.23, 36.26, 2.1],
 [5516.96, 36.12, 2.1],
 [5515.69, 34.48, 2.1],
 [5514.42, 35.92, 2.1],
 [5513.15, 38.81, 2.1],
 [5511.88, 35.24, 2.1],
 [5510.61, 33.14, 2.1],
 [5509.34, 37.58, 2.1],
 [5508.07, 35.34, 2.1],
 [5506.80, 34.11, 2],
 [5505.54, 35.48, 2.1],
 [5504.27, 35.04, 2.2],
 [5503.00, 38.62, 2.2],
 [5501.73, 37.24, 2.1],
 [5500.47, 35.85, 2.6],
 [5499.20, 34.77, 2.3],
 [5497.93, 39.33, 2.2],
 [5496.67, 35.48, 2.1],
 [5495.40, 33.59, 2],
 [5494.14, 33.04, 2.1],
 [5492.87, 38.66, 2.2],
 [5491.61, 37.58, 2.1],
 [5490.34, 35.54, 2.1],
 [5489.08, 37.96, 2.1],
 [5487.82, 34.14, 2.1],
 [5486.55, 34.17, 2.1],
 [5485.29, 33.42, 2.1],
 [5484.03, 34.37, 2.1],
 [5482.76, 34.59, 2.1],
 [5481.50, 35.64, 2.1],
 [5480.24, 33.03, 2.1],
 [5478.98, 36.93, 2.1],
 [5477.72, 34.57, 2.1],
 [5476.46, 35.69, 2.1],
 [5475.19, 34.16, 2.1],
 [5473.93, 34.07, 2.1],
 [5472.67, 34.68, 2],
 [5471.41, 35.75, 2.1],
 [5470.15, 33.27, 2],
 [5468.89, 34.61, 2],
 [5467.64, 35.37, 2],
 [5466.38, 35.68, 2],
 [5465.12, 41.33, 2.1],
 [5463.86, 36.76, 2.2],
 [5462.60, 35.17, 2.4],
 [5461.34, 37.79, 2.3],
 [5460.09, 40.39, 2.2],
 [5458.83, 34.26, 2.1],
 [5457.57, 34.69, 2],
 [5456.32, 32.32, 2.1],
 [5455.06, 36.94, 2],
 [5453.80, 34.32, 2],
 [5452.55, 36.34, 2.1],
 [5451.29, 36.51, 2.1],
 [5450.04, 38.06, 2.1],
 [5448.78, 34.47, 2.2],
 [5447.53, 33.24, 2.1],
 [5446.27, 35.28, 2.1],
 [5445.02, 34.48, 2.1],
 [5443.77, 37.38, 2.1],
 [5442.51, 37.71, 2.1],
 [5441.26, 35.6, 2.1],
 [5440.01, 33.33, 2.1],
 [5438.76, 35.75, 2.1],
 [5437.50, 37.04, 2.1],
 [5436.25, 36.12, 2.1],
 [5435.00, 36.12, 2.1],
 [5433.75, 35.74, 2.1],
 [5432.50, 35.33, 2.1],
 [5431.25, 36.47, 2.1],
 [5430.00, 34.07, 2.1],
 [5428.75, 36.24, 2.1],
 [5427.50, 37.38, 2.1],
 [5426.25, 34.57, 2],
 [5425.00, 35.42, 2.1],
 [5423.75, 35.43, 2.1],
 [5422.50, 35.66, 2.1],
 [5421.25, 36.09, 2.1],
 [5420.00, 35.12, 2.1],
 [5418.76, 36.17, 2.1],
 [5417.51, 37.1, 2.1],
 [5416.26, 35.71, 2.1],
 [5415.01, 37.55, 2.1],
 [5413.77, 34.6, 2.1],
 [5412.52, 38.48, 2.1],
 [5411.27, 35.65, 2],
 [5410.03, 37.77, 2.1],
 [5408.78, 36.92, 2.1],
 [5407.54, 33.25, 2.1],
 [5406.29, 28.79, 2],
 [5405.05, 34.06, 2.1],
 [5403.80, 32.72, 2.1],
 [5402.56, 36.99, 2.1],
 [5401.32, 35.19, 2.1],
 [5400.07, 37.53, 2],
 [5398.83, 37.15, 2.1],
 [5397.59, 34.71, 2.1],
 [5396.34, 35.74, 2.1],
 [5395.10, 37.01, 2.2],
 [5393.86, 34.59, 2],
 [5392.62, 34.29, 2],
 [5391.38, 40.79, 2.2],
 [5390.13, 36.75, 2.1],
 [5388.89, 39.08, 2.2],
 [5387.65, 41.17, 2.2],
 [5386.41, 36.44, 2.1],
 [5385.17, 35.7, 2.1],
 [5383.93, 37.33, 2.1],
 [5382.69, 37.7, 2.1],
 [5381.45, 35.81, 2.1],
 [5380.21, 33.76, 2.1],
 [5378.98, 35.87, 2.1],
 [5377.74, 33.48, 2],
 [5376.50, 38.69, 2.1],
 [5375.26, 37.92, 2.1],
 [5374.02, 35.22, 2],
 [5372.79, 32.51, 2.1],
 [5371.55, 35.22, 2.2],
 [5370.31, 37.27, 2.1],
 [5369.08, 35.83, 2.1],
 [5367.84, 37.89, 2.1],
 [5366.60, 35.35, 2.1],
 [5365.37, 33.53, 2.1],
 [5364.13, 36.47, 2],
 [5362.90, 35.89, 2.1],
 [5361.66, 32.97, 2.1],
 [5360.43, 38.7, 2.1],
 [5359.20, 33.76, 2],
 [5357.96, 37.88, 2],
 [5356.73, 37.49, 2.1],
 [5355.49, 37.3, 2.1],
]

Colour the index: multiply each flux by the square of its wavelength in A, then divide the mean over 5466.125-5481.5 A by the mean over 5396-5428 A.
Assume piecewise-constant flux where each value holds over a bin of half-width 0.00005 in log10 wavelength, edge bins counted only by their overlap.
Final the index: 1.00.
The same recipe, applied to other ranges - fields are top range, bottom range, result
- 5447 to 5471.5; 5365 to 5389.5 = 1.02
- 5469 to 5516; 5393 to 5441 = 1.02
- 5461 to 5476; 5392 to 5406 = 1.04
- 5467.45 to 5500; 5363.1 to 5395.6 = 1.01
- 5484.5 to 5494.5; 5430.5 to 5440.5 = 1.02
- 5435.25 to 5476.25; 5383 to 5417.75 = 1.01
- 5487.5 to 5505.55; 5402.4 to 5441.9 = 1.05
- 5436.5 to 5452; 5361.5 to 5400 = 1.01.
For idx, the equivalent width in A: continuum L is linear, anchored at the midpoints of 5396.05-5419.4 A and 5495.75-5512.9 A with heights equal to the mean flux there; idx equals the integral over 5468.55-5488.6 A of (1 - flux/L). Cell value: 0.7 A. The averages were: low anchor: 35.6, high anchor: 36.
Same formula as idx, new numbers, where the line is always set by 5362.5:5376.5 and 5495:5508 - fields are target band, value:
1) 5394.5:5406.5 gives 0.2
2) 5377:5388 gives -0.1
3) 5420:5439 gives 0.1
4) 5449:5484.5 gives 0.3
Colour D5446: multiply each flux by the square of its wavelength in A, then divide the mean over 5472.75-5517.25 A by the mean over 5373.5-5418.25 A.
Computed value 1.02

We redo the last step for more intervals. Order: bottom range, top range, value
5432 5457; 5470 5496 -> 1.00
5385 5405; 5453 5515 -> 1.01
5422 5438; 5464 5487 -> 1.00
